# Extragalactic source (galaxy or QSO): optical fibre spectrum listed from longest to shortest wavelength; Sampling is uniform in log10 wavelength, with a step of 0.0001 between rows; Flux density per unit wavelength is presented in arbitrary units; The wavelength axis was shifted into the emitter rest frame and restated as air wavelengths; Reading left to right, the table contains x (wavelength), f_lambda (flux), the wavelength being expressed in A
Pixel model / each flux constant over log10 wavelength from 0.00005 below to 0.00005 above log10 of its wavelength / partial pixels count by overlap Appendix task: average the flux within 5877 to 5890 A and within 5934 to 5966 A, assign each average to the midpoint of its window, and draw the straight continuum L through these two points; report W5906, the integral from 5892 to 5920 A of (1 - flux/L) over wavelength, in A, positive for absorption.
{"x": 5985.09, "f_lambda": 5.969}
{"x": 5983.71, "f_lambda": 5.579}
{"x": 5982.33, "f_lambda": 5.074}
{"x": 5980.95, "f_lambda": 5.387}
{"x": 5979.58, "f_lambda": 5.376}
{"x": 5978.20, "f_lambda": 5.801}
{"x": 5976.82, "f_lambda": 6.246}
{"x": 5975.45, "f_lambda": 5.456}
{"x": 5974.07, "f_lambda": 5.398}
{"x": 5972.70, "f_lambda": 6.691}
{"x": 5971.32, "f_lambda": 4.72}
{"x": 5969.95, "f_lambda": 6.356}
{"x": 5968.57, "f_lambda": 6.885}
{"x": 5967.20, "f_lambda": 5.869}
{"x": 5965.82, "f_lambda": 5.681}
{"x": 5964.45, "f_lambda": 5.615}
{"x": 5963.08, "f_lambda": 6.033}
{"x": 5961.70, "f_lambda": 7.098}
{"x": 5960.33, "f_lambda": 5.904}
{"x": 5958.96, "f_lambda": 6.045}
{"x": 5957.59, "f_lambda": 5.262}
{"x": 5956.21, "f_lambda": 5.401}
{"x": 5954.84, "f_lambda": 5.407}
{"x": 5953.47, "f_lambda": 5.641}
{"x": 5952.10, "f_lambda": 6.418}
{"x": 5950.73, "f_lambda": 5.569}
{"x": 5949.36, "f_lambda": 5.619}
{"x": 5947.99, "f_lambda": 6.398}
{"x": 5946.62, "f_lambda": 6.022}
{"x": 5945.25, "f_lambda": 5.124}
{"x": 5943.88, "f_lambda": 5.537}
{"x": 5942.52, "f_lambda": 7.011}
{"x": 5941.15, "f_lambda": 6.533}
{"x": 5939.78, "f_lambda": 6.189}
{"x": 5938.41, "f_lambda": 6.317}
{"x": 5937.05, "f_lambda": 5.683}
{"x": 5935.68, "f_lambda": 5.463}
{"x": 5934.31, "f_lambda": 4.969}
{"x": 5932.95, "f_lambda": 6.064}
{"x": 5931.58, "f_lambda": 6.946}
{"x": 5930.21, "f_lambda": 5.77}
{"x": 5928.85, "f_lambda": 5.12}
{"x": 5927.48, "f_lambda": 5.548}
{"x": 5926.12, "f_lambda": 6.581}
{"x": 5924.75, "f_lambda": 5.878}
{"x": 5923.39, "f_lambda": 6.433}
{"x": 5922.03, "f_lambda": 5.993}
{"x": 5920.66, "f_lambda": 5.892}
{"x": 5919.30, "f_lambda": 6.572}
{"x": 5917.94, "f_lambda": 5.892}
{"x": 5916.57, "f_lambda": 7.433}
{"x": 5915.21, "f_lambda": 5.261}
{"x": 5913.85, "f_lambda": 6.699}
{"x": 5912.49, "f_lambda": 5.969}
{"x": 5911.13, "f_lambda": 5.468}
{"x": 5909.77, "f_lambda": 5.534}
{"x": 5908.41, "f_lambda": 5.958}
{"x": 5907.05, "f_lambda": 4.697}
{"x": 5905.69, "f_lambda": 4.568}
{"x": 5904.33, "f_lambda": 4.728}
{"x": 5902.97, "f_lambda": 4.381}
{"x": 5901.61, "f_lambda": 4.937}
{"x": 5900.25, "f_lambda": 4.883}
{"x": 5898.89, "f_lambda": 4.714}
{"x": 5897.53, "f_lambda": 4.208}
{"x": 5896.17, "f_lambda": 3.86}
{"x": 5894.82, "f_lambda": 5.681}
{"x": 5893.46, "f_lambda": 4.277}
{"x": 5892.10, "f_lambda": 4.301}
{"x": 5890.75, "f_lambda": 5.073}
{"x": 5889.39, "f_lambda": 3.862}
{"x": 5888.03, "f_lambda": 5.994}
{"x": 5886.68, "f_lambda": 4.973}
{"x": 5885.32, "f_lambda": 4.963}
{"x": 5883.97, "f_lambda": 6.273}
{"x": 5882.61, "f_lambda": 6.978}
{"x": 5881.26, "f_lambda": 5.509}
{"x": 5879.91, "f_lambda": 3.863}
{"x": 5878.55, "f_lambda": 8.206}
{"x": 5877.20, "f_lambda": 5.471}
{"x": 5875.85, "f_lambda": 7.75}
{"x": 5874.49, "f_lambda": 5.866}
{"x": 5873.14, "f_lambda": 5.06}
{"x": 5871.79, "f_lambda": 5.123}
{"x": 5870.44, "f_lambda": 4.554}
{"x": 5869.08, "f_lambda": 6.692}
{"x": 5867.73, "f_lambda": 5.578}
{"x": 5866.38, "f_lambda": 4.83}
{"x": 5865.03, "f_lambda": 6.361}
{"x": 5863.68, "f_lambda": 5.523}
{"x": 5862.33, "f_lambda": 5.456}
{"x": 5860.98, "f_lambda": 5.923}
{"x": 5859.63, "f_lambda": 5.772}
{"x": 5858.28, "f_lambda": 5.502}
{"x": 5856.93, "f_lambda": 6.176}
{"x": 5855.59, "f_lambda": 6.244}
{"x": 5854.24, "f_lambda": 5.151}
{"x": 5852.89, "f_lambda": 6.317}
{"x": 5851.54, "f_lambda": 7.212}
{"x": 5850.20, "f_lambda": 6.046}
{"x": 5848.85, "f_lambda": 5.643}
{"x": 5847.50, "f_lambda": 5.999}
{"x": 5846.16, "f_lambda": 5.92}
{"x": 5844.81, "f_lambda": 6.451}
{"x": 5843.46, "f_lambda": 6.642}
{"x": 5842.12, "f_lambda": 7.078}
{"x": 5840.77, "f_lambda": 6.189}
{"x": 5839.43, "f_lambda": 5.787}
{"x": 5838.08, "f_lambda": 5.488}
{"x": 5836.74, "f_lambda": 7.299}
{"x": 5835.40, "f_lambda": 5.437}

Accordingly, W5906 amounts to 2.2 A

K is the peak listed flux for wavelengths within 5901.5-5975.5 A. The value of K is 7.433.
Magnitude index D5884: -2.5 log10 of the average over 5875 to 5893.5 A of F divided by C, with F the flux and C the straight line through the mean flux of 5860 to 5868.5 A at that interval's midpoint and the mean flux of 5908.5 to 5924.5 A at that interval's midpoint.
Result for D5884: 0.04 mag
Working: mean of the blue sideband 5.63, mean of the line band 5.58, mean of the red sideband 6.1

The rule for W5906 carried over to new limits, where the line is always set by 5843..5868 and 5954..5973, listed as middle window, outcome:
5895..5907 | 2.70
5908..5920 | -0.35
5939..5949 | -0.32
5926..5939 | 0.23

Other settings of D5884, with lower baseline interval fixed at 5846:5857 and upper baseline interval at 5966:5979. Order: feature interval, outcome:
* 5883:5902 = 0.23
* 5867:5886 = 0.04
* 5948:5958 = 0.05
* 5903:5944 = 0.02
